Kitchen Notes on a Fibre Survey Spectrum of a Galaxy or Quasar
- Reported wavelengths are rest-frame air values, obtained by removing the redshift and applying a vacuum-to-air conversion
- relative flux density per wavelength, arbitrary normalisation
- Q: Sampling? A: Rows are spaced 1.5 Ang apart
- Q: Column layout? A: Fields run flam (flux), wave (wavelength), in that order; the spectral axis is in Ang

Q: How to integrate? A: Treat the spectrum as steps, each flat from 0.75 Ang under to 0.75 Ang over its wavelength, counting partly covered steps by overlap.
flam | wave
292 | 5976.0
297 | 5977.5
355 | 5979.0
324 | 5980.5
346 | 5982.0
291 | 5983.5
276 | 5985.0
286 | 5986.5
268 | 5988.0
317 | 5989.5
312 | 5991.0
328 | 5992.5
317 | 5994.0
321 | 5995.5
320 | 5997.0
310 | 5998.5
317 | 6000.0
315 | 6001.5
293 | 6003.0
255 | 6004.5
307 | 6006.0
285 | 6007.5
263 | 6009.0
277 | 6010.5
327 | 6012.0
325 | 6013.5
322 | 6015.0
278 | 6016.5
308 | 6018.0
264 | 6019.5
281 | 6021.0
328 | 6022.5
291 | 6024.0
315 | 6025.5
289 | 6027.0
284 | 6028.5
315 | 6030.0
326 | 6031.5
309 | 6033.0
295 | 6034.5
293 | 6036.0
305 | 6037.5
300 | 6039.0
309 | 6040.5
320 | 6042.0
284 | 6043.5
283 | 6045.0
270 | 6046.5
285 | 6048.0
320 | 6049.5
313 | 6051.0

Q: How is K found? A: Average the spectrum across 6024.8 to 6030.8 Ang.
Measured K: 301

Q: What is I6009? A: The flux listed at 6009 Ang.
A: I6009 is 263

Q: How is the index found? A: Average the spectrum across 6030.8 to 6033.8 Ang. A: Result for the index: 317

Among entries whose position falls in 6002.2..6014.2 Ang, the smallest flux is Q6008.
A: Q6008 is 255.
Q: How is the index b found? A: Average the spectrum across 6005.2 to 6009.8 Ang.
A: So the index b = 285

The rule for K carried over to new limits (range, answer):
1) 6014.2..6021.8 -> 291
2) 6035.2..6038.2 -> 299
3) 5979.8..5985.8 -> 309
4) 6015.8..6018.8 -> 293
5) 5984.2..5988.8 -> 277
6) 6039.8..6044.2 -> 305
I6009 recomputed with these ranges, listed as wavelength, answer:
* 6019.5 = 264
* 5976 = 292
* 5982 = 346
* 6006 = 307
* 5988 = 268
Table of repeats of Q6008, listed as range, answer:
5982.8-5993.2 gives 268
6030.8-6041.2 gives 293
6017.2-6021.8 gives 264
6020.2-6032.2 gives 281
